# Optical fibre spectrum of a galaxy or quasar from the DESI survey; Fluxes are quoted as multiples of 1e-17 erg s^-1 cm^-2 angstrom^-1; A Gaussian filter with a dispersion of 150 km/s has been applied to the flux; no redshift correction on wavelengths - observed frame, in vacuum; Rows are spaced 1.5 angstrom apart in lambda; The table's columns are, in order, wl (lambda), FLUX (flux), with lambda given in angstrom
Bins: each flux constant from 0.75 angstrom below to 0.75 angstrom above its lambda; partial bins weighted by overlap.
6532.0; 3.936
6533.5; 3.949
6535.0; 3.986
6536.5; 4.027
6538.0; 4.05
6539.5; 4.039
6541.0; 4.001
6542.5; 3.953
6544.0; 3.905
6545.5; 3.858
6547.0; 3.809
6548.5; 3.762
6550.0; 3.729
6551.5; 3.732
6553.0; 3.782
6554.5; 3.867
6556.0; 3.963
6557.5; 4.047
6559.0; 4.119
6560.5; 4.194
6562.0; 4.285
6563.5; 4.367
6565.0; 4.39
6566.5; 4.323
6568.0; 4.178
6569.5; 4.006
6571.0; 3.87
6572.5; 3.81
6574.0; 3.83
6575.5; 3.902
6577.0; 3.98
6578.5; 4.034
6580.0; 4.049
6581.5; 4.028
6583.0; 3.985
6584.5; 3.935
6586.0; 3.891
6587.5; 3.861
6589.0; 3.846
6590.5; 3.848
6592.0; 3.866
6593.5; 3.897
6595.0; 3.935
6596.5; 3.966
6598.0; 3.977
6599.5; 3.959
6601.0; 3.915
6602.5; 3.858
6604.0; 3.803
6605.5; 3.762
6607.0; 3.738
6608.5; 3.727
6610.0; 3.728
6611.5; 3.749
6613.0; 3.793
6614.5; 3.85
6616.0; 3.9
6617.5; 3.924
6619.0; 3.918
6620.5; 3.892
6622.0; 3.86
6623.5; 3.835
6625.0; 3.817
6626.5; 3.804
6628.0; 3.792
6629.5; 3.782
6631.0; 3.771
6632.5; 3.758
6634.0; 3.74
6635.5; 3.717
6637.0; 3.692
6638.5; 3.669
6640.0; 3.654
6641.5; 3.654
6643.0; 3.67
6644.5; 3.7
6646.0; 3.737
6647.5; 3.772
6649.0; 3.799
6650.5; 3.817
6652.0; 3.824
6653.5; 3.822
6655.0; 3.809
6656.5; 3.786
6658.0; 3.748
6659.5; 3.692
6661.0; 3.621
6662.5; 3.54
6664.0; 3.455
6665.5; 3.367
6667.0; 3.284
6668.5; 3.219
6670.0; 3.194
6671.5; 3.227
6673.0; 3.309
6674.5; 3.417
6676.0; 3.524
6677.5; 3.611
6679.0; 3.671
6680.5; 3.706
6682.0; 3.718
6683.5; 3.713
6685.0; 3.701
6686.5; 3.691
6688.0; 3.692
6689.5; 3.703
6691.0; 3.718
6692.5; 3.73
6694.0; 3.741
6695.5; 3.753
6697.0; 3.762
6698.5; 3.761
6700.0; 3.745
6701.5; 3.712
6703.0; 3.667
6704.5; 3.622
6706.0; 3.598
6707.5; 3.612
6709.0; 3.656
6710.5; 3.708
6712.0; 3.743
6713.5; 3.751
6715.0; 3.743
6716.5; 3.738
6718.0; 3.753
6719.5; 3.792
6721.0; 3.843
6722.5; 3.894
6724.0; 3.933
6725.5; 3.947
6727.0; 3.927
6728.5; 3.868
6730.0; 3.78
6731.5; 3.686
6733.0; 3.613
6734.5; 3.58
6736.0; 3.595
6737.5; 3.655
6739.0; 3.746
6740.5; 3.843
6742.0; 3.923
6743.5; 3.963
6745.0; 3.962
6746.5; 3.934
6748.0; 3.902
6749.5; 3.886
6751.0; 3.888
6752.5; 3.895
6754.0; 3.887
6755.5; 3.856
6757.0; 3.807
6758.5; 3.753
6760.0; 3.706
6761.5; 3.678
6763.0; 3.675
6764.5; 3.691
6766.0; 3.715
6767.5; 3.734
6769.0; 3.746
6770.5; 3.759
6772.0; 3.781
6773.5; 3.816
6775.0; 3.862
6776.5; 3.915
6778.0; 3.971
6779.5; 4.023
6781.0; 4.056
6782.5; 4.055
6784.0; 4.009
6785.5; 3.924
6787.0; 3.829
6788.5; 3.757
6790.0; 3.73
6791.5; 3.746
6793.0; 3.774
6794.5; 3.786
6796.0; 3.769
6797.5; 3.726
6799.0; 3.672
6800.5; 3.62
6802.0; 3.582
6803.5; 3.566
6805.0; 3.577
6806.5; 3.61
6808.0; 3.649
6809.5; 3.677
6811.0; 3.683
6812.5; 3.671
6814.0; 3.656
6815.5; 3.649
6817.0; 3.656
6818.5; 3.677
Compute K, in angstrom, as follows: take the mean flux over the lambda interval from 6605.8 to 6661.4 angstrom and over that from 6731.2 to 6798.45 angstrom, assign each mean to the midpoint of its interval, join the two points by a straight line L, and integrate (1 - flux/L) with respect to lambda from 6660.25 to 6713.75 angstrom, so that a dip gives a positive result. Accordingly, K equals 2.7 angstrom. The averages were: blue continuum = 3.77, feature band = 3.6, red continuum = 3.81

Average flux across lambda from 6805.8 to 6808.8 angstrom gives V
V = 3.63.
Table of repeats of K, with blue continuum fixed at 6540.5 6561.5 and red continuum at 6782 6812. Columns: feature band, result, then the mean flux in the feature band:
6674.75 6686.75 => 0.51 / 3.66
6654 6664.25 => 0.42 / 3.68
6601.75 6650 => 1.01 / 3.78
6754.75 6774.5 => 0.04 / 3.75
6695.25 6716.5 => 0.54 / 3.7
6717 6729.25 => -0.26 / 3.87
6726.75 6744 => 0.10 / 3.76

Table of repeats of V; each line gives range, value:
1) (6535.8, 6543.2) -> 4.01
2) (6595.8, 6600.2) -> 3.97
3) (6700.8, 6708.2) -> 3.64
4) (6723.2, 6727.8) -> 3.93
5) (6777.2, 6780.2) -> 4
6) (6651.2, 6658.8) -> 3.8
